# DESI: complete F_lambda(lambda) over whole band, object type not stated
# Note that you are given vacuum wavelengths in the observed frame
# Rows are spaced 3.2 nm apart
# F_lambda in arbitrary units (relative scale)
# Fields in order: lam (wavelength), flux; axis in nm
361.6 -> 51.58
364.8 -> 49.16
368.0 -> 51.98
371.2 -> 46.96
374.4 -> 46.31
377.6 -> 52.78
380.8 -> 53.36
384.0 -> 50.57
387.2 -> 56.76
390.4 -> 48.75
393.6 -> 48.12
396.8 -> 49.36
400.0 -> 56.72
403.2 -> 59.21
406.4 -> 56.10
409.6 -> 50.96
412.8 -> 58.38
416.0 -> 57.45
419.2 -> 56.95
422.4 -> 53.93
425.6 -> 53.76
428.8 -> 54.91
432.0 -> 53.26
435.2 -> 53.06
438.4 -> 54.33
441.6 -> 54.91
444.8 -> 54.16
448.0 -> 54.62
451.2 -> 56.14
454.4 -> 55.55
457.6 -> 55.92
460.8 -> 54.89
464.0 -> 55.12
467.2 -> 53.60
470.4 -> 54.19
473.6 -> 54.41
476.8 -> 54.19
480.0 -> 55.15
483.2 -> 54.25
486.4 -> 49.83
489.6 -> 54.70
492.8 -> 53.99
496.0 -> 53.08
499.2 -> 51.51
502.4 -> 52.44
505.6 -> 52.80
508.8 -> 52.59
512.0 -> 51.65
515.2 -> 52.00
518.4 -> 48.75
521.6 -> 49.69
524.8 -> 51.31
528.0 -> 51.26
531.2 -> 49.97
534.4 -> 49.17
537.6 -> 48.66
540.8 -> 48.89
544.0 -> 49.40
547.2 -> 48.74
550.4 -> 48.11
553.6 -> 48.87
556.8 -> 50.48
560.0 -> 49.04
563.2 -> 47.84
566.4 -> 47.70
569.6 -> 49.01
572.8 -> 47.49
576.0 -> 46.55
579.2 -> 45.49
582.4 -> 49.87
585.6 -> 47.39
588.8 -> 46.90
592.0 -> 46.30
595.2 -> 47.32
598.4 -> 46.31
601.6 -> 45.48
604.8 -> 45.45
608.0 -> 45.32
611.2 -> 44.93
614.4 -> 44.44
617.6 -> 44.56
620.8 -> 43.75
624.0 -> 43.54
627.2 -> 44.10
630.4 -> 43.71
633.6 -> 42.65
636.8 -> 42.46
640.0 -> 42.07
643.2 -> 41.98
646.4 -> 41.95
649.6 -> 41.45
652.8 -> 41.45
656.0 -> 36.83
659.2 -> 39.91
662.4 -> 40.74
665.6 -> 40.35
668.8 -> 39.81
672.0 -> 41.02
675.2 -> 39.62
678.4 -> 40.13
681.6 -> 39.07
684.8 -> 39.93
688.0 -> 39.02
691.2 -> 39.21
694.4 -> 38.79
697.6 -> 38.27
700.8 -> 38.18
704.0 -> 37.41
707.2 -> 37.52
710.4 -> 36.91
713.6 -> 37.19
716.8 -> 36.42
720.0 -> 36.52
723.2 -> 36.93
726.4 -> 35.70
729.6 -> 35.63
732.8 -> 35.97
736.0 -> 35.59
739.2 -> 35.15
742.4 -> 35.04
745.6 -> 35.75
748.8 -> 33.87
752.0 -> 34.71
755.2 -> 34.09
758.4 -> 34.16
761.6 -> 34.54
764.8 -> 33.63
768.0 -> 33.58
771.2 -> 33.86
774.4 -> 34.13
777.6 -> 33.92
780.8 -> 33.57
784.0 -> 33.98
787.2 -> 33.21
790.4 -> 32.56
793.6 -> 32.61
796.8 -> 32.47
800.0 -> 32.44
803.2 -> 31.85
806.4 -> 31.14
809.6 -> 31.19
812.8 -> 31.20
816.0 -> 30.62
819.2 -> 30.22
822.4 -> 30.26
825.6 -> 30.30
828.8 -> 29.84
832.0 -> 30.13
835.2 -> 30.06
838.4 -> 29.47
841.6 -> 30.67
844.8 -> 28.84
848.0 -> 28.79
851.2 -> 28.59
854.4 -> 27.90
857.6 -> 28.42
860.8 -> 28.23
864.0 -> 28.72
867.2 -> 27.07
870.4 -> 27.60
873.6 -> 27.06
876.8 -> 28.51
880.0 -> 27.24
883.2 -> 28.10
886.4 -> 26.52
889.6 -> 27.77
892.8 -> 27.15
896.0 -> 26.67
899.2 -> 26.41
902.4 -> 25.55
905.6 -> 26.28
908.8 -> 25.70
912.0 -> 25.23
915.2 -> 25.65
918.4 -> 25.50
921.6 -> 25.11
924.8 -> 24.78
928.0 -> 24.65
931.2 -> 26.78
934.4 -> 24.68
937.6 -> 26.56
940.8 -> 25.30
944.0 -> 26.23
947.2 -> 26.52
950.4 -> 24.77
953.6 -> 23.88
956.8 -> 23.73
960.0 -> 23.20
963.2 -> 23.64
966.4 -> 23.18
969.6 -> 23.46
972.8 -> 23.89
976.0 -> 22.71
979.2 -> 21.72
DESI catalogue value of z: 0.00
